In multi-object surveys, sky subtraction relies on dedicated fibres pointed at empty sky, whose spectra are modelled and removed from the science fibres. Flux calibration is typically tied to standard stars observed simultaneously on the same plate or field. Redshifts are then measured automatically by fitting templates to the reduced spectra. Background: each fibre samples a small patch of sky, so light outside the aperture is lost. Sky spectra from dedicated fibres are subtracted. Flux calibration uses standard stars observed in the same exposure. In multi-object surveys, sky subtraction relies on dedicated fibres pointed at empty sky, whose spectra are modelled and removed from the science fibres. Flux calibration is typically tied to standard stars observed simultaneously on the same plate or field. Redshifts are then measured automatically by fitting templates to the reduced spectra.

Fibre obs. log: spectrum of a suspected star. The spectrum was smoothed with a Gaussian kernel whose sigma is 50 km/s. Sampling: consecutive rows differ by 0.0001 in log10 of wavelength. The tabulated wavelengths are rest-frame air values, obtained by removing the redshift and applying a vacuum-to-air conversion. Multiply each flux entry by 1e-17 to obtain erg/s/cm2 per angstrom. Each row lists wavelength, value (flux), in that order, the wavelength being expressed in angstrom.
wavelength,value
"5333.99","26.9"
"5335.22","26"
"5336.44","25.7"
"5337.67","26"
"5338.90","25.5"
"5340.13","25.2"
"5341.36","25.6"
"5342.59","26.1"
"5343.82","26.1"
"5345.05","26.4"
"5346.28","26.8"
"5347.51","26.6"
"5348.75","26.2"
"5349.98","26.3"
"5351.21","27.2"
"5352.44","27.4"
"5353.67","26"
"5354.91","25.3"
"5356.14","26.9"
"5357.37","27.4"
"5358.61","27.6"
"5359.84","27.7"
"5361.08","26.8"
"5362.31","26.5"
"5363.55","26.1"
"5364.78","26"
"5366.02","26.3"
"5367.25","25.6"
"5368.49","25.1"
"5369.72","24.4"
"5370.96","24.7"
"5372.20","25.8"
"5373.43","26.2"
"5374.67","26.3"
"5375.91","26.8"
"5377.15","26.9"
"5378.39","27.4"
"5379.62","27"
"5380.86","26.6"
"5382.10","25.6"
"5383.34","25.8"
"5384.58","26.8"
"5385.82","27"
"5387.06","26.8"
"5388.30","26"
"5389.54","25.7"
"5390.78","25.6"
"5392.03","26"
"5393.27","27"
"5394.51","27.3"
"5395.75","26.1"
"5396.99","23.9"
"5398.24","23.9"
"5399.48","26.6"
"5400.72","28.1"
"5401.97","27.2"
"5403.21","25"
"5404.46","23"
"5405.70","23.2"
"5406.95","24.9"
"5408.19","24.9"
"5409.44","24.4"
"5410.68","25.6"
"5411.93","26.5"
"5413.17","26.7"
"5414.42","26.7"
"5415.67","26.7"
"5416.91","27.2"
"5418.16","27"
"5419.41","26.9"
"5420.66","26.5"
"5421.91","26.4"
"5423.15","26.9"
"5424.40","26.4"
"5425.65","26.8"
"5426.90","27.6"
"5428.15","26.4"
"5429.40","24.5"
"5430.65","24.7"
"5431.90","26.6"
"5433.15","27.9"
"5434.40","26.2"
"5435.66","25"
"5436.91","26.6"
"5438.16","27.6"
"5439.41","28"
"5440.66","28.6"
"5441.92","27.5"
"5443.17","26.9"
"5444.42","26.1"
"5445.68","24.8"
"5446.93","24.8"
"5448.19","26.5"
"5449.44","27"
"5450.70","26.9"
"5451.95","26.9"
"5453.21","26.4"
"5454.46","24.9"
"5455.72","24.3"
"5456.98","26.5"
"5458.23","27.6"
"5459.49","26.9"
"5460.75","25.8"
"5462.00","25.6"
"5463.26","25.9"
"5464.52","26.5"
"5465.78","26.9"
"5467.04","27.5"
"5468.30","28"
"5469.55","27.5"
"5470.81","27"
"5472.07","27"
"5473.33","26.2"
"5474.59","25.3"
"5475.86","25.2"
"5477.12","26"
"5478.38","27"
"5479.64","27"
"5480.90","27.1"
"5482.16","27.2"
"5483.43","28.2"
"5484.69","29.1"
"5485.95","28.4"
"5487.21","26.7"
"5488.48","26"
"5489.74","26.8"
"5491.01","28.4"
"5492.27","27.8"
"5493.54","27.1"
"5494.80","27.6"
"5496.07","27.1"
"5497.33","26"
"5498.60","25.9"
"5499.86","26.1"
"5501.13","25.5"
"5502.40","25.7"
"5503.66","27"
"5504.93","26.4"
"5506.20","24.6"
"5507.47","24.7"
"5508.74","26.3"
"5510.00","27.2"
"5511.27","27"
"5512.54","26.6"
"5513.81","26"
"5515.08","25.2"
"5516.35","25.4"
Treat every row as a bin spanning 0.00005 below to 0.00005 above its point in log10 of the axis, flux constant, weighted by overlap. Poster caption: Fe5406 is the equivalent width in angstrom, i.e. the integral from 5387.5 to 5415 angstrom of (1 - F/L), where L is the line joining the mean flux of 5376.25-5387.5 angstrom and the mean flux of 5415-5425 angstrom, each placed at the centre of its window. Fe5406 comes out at 1.09 angstrom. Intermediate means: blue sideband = 26.7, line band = 25.7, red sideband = 26.8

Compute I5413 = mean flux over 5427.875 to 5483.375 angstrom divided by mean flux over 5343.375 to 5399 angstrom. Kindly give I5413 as 1.0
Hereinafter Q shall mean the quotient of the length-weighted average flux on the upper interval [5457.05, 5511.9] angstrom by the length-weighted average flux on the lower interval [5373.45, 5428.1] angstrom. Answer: 1.02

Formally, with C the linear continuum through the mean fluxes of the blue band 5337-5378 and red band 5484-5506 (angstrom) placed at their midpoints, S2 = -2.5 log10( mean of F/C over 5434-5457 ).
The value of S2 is 0.01 mag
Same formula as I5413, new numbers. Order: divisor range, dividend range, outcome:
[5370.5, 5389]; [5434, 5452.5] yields 1.01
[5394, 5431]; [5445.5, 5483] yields 1.02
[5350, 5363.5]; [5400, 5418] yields 0.96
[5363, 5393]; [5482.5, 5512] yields 1.02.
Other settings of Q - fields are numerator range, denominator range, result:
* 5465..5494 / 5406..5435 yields 1.03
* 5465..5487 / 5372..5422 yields 1.04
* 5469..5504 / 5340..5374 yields 1.02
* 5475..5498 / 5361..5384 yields 1.04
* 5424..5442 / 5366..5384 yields 1.02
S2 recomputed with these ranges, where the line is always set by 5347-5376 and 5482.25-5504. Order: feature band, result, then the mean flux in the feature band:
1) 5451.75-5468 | 0.02 mag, 26.3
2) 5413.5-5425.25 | -0.01 mag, 26.7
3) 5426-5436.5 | 0.02 mag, 26.1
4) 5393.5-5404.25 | 0.02 mag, 25.9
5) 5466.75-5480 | 0.01 mag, 26.7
